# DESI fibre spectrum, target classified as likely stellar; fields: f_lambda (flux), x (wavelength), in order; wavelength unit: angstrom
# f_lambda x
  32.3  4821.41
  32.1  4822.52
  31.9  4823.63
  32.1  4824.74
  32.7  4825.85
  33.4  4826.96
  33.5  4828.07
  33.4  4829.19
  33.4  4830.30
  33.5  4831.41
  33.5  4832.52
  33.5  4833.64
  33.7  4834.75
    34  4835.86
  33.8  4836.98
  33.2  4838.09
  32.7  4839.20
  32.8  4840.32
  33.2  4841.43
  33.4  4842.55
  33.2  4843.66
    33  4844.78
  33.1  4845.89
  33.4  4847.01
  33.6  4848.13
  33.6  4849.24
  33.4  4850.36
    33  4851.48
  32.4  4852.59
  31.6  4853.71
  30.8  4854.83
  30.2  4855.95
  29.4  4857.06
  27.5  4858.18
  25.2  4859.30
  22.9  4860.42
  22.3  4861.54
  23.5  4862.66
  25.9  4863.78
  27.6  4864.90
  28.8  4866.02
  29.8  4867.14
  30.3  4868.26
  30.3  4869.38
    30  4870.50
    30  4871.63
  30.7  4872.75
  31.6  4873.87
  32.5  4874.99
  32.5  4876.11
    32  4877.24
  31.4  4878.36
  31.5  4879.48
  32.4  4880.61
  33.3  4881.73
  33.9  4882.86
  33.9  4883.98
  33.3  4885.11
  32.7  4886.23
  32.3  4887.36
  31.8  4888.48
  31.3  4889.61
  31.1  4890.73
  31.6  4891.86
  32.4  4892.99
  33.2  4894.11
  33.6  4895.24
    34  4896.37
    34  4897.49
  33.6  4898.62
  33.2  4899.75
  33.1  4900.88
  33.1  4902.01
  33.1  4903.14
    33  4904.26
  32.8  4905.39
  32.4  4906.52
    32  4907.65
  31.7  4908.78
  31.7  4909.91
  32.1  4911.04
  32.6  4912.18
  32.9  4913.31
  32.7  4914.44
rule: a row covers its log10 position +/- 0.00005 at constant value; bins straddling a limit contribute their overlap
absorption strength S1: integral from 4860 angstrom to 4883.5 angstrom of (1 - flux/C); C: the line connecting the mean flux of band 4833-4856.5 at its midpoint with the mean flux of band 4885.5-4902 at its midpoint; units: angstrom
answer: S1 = 2.2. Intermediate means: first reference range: 32.9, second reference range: 32.7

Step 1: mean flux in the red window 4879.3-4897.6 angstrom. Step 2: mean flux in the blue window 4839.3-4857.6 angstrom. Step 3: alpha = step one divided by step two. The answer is 1.0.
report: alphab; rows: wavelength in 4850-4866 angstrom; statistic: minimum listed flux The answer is 22.3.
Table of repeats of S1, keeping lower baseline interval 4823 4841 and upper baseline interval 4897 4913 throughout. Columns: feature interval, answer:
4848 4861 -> 1.13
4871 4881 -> 0.40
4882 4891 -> 0.06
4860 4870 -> 1.85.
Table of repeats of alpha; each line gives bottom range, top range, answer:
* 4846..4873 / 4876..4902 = 1.11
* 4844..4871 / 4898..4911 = 1.10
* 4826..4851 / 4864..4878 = 0.91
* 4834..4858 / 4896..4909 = 1.01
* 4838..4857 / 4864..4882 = 0.94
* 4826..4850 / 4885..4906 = 0.98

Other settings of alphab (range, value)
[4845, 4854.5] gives 31.6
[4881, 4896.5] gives 31.1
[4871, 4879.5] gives 30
